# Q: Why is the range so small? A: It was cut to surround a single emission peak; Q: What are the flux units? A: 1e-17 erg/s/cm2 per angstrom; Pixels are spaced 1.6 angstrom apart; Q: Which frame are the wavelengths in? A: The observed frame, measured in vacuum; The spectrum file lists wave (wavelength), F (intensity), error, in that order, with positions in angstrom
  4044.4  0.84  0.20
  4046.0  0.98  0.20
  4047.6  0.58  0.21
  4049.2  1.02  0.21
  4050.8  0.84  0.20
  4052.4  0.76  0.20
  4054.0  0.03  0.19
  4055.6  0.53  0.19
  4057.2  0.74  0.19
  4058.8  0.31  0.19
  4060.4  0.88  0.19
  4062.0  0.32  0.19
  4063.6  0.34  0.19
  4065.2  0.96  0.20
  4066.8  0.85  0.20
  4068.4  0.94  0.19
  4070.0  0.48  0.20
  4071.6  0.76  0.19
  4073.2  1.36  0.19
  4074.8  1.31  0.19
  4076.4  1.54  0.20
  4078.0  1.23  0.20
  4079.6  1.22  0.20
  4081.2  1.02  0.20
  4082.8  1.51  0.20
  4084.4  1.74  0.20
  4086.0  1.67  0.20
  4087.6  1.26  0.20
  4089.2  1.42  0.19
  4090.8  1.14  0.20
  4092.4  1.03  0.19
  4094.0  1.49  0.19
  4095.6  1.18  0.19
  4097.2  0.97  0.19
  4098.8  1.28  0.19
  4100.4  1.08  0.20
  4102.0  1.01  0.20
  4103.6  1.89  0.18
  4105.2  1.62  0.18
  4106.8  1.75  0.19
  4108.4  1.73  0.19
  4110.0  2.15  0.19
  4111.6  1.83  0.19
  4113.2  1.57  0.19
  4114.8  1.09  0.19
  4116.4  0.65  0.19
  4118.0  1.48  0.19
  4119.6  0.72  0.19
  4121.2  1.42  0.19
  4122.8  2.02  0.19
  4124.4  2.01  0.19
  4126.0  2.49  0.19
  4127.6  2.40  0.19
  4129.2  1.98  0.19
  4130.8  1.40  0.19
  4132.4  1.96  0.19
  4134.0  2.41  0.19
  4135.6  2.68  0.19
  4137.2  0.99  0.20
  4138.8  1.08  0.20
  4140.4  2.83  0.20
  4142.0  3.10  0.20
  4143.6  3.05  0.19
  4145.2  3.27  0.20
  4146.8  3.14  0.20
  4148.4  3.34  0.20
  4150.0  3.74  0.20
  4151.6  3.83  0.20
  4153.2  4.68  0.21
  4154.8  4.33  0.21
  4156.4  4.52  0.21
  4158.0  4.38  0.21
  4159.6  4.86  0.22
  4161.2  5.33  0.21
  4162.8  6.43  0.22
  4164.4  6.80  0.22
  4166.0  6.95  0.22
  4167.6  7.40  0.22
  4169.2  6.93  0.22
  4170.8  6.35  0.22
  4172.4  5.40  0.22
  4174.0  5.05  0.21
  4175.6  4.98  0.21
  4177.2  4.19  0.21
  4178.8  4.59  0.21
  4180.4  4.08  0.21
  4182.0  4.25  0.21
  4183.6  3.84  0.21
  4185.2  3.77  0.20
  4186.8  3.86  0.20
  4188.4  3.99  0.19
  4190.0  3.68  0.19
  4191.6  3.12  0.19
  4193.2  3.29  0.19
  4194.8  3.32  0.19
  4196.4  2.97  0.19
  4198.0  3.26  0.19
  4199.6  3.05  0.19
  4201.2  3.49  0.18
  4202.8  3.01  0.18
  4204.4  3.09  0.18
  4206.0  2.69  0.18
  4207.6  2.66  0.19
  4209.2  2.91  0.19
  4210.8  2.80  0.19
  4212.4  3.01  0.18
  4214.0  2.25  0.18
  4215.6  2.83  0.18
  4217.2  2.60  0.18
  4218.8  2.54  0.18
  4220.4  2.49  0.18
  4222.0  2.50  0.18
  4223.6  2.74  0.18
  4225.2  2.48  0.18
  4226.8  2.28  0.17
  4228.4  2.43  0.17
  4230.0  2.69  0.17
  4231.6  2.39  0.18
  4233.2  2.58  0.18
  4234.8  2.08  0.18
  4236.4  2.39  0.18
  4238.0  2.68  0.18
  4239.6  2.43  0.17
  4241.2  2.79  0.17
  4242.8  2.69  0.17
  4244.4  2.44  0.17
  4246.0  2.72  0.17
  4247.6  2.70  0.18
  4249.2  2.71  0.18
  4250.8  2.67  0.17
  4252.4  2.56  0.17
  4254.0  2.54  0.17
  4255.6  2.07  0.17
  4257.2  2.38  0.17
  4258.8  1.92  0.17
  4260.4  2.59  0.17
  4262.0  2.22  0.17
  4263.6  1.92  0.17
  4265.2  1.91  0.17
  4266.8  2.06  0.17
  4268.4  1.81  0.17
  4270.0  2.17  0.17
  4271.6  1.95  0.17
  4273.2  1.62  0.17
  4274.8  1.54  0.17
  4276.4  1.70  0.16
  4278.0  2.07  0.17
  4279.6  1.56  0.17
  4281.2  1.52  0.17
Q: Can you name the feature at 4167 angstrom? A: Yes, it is Lyman alpha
